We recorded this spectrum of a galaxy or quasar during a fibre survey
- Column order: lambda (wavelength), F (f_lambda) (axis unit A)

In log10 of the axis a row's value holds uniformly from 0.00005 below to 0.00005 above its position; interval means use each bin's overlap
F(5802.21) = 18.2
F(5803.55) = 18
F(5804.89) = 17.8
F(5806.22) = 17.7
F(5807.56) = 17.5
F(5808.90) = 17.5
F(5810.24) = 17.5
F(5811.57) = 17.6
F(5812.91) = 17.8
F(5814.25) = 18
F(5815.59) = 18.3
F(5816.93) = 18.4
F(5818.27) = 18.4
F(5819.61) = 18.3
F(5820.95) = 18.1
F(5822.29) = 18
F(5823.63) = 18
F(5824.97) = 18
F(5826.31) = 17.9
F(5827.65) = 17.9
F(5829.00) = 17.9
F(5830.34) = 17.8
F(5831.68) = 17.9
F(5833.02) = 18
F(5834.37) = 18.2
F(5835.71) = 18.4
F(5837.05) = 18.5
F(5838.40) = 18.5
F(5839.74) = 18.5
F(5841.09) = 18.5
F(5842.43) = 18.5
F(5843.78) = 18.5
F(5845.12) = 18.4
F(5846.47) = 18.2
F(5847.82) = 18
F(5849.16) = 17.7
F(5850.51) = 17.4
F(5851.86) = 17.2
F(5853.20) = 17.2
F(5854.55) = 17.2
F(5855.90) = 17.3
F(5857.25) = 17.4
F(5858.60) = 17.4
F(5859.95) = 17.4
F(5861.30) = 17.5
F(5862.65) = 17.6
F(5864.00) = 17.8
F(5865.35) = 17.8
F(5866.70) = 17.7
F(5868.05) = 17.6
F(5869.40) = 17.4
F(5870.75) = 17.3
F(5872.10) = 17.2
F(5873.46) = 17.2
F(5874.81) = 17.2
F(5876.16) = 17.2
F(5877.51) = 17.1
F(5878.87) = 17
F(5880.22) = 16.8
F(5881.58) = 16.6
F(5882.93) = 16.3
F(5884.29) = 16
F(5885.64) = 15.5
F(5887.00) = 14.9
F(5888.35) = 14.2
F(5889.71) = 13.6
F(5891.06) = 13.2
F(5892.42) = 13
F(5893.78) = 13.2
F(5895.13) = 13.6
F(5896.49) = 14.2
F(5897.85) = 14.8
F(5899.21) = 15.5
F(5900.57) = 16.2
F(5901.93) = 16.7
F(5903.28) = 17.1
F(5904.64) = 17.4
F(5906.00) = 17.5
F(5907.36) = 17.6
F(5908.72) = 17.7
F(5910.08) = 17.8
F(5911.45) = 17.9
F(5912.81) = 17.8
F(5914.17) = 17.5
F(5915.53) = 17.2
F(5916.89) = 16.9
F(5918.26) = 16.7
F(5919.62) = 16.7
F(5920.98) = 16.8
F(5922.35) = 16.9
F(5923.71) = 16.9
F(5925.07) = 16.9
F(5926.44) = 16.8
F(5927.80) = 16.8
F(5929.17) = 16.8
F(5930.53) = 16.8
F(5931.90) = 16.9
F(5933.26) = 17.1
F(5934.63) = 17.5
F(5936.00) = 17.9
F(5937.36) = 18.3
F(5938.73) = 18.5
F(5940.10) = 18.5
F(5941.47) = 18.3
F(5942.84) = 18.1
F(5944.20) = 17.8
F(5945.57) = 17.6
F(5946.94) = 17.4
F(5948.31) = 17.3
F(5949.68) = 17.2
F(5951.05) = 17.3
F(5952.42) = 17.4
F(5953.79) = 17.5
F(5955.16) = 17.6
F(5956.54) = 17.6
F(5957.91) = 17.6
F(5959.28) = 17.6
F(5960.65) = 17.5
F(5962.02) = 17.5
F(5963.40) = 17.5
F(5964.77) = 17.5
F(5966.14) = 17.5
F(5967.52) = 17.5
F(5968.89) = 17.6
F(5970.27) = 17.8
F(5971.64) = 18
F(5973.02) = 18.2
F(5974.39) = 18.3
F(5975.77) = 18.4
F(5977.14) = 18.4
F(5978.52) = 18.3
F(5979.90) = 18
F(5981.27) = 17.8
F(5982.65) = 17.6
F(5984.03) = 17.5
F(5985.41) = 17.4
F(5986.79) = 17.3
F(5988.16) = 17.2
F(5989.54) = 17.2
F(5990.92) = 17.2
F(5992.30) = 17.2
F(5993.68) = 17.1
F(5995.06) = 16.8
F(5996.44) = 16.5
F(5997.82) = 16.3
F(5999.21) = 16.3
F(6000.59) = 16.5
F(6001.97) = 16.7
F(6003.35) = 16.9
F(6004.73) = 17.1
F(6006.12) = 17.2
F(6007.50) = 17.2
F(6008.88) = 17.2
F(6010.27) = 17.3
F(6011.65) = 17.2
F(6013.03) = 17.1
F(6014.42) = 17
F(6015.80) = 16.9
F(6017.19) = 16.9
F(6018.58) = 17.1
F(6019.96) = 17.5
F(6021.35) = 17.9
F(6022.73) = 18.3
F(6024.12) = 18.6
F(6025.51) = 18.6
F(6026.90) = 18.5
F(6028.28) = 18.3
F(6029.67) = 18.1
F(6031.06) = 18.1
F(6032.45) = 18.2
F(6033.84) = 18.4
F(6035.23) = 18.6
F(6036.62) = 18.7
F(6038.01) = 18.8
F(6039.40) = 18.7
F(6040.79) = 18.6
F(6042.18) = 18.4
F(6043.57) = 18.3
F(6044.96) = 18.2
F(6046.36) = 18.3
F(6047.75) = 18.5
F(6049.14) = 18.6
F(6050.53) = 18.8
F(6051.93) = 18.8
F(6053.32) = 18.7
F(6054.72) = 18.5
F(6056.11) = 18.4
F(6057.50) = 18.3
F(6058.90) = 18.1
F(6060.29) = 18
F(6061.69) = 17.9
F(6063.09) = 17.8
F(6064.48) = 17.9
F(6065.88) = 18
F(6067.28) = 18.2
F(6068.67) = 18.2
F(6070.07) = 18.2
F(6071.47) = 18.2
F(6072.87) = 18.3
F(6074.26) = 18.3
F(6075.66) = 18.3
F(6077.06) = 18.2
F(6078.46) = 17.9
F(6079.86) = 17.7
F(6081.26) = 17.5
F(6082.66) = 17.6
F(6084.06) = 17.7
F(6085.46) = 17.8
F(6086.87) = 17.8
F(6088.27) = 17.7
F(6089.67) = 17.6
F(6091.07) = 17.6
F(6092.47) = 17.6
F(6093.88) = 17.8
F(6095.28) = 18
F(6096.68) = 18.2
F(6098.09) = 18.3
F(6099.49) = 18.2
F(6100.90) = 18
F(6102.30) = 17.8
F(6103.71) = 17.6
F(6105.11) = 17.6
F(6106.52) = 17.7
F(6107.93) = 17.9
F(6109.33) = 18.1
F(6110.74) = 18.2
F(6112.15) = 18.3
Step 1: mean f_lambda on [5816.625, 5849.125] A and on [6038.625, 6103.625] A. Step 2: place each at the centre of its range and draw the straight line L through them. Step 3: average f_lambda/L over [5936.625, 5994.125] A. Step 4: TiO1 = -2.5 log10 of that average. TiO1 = 0.03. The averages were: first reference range 18.2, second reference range 18.1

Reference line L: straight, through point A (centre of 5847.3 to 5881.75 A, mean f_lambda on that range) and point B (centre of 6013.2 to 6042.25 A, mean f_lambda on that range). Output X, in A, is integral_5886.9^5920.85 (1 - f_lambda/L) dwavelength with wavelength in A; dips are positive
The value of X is 3.00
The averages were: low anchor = 17.4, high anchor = 18.1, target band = 16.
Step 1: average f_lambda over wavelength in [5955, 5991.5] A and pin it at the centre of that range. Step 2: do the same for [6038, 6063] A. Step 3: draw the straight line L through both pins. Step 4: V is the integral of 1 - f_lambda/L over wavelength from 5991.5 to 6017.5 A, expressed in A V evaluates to 1.5 A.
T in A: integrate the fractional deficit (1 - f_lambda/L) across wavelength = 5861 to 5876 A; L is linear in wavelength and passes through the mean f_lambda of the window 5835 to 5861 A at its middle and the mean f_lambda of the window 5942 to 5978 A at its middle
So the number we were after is 0.3 A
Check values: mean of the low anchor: 17.9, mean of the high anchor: 17.7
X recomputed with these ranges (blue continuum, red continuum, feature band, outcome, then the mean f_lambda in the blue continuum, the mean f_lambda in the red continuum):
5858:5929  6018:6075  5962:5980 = -0.5 A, 16.5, 18.3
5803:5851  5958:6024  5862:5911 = 4.2 A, 18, 17.4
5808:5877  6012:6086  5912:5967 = 1.7 A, 17.8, 18.1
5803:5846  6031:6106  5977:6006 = 1.5 A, 18.1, 18.1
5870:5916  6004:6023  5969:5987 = -1.1 A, 16.2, 17.3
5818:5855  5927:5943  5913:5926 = 0.5 A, 18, 17.6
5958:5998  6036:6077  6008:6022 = 0.6 A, 17.6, 18.3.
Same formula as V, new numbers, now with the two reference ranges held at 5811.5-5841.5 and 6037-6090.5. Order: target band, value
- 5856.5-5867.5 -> 0.3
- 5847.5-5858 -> 0.4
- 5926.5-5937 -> 0.6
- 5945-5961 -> 0.6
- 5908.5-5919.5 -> 0.5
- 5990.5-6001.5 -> 0.9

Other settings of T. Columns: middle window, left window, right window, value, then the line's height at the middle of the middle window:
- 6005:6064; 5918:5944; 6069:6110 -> -1.1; 17.7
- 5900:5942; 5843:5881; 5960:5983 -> 0.9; 17.7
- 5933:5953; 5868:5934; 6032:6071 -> -1.0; 16.9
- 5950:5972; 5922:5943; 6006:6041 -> 0.0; 17.6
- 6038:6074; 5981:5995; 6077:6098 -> -1.4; 17.6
